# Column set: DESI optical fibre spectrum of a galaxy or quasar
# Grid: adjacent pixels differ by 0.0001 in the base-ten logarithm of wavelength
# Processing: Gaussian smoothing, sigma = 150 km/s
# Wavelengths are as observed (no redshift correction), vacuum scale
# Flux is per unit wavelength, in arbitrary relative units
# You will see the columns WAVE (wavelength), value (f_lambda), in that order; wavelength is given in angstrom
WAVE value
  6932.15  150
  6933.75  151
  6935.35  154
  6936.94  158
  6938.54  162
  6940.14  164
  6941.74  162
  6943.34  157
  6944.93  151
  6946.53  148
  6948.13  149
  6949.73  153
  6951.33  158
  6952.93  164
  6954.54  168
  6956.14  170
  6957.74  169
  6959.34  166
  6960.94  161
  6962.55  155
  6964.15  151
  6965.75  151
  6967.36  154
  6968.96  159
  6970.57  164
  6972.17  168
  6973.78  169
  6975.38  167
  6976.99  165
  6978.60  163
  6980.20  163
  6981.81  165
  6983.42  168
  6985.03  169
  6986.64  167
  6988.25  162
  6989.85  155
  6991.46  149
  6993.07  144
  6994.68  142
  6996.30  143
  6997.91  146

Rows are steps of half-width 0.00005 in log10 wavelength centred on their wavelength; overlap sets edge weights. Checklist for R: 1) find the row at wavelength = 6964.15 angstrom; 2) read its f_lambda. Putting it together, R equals 151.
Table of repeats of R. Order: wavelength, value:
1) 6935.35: 154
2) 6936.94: 158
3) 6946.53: 148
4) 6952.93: 164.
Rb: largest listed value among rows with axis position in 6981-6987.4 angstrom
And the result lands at 169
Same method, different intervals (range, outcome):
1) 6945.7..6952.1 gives 158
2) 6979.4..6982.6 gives 165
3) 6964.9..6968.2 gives 154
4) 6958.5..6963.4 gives 166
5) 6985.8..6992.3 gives 167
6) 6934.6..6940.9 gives 164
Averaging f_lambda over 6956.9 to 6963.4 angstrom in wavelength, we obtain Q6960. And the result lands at 163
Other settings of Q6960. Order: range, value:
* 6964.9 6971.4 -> 157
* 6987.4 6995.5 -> 150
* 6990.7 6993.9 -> 146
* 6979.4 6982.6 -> 164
